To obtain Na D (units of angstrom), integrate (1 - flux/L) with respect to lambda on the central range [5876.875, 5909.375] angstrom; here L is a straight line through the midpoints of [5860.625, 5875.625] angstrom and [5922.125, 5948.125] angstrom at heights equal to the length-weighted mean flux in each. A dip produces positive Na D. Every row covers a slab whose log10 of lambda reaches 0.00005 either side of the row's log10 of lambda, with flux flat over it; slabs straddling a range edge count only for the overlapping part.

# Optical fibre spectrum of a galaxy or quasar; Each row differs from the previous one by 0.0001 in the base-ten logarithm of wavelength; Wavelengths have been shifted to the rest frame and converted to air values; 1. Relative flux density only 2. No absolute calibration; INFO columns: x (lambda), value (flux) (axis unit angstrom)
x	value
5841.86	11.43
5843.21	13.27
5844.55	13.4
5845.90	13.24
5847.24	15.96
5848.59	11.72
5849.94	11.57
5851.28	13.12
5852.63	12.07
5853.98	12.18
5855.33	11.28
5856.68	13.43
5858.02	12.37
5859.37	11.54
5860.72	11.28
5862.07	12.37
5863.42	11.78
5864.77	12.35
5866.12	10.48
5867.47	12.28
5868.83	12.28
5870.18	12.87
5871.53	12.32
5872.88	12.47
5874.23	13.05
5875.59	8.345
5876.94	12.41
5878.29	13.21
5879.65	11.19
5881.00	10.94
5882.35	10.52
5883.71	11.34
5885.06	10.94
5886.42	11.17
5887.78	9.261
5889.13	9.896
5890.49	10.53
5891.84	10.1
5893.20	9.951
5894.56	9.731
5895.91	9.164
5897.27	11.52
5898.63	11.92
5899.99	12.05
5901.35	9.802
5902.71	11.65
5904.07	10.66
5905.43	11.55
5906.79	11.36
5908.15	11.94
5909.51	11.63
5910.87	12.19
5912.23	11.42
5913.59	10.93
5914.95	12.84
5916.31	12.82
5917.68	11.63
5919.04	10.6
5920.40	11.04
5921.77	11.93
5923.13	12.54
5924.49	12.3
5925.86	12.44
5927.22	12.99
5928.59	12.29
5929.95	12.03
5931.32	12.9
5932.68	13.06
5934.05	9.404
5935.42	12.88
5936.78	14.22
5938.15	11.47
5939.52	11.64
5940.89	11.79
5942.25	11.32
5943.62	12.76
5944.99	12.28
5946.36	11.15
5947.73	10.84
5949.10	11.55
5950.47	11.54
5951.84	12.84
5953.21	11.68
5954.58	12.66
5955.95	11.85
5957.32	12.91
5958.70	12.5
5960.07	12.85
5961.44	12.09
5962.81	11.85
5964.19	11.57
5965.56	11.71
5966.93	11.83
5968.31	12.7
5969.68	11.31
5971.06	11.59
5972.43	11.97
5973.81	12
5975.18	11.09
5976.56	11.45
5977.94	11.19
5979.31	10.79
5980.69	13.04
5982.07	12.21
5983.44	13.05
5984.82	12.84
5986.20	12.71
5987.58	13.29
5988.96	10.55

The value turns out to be 3.0 angstrom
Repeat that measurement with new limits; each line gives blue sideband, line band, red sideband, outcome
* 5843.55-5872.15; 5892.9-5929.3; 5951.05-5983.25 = 1.99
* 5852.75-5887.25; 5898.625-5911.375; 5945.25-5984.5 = 0.42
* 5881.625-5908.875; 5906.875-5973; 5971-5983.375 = -4.03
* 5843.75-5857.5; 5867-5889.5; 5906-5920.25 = 1.60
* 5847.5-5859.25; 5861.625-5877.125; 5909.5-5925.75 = 0.39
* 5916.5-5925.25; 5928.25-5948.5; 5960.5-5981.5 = -0.43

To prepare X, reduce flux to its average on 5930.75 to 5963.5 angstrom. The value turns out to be 12.1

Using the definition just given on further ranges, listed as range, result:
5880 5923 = 11.1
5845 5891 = 11.8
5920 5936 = 12.2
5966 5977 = 11.7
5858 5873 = 12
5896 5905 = 11.1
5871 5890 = 11.2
